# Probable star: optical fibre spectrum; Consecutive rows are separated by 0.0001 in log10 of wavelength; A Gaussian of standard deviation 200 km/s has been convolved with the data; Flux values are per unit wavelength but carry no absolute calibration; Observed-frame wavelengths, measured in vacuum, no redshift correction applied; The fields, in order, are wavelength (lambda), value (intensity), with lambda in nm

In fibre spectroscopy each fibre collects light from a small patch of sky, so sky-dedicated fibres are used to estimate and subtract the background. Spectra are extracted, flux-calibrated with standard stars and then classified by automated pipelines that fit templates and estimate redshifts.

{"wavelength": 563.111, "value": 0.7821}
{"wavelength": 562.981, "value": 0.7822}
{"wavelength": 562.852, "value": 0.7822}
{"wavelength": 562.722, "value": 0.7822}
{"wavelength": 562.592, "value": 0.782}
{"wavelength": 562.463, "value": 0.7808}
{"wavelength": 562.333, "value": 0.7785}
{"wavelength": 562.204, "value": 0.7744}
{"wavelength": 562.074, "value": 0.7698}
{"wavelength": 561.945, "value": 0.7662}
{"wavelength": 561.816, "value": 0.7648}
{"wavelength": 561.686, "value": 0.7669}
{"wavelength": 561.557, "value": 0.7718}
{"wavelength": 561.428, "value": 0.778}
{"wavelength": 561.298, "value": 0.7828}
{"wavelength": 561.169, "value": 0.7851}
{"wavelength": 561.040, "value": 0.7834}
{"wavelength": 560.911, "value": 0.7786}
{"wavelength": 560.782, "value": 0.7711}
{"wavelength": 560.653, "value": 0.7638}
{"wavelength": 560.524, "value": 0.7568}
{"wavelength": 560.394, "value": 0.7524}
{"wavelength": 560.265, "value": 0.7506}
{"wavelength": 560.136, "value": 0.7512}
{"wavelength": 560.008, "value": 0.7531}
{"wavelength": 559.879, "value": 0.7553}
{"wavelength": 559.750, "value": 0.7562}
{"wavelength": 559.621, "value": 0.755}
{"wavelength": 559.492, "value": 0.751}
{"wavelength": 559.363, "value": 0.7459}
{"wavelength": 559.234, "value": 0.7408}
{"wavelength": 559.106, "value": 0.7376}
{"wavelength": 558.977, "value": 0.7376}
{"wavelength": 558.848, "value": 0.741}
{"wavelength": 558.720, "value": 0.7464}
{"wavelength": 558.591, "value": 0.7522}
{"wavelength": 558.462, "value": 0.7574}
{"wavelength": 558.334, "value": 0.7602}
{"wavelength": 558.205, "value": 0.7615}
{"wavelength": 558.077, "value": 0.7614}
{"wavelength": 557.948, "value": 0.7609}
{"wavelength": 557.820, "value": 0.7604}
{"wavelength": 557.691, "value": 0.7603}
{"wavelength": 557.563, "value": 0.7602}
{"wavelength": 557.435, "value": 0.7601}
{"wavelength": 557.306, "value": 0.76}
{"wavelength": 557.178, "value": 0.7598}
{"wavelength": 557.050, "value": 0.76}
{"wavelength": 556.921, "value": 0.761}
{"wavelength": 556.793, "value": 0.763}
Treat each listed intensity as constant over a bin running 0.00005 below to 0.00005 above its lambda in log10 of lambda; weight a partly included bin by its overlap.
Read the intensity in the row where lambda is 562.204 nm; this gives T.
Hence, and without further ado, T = 0.7744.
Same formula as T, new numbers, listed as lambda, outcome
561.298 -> 0.7828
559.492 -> 0.751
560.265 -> 0.7506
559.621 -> 0.755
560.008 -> 0.7531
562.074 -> 0.7698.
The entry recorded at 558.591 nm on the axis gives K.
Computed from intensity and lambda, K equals 0.7522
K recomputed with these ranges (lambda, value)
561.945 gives 0.7662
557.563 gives 0.7602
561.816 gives 0.7648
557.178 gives 0.7598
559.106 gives 0.7376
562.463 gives 0.7808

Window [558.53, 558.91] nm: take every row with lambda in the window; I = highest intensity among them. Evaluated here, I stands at 0.7522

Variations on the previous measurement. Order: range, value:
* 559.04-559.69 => 0.755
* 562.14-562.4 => 0.7785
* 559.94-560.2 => 0.7531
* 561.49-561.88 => 0.7718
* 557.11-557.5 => 0.7601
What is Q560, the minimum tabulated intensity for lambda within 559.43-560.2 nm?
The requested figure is 0.751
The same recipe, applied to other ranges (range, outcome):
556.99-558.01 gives 0.7598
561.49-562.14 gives 0.7648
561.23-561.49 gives 0.778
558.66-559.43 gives 0.7376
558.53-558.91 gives 0.741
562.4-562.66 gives 0.7808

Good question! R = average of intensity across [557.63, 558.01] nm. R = 0.76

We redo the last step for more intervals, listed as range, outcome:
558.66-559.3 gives 0.741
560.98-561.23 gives 0.785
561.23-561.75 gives 0.775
